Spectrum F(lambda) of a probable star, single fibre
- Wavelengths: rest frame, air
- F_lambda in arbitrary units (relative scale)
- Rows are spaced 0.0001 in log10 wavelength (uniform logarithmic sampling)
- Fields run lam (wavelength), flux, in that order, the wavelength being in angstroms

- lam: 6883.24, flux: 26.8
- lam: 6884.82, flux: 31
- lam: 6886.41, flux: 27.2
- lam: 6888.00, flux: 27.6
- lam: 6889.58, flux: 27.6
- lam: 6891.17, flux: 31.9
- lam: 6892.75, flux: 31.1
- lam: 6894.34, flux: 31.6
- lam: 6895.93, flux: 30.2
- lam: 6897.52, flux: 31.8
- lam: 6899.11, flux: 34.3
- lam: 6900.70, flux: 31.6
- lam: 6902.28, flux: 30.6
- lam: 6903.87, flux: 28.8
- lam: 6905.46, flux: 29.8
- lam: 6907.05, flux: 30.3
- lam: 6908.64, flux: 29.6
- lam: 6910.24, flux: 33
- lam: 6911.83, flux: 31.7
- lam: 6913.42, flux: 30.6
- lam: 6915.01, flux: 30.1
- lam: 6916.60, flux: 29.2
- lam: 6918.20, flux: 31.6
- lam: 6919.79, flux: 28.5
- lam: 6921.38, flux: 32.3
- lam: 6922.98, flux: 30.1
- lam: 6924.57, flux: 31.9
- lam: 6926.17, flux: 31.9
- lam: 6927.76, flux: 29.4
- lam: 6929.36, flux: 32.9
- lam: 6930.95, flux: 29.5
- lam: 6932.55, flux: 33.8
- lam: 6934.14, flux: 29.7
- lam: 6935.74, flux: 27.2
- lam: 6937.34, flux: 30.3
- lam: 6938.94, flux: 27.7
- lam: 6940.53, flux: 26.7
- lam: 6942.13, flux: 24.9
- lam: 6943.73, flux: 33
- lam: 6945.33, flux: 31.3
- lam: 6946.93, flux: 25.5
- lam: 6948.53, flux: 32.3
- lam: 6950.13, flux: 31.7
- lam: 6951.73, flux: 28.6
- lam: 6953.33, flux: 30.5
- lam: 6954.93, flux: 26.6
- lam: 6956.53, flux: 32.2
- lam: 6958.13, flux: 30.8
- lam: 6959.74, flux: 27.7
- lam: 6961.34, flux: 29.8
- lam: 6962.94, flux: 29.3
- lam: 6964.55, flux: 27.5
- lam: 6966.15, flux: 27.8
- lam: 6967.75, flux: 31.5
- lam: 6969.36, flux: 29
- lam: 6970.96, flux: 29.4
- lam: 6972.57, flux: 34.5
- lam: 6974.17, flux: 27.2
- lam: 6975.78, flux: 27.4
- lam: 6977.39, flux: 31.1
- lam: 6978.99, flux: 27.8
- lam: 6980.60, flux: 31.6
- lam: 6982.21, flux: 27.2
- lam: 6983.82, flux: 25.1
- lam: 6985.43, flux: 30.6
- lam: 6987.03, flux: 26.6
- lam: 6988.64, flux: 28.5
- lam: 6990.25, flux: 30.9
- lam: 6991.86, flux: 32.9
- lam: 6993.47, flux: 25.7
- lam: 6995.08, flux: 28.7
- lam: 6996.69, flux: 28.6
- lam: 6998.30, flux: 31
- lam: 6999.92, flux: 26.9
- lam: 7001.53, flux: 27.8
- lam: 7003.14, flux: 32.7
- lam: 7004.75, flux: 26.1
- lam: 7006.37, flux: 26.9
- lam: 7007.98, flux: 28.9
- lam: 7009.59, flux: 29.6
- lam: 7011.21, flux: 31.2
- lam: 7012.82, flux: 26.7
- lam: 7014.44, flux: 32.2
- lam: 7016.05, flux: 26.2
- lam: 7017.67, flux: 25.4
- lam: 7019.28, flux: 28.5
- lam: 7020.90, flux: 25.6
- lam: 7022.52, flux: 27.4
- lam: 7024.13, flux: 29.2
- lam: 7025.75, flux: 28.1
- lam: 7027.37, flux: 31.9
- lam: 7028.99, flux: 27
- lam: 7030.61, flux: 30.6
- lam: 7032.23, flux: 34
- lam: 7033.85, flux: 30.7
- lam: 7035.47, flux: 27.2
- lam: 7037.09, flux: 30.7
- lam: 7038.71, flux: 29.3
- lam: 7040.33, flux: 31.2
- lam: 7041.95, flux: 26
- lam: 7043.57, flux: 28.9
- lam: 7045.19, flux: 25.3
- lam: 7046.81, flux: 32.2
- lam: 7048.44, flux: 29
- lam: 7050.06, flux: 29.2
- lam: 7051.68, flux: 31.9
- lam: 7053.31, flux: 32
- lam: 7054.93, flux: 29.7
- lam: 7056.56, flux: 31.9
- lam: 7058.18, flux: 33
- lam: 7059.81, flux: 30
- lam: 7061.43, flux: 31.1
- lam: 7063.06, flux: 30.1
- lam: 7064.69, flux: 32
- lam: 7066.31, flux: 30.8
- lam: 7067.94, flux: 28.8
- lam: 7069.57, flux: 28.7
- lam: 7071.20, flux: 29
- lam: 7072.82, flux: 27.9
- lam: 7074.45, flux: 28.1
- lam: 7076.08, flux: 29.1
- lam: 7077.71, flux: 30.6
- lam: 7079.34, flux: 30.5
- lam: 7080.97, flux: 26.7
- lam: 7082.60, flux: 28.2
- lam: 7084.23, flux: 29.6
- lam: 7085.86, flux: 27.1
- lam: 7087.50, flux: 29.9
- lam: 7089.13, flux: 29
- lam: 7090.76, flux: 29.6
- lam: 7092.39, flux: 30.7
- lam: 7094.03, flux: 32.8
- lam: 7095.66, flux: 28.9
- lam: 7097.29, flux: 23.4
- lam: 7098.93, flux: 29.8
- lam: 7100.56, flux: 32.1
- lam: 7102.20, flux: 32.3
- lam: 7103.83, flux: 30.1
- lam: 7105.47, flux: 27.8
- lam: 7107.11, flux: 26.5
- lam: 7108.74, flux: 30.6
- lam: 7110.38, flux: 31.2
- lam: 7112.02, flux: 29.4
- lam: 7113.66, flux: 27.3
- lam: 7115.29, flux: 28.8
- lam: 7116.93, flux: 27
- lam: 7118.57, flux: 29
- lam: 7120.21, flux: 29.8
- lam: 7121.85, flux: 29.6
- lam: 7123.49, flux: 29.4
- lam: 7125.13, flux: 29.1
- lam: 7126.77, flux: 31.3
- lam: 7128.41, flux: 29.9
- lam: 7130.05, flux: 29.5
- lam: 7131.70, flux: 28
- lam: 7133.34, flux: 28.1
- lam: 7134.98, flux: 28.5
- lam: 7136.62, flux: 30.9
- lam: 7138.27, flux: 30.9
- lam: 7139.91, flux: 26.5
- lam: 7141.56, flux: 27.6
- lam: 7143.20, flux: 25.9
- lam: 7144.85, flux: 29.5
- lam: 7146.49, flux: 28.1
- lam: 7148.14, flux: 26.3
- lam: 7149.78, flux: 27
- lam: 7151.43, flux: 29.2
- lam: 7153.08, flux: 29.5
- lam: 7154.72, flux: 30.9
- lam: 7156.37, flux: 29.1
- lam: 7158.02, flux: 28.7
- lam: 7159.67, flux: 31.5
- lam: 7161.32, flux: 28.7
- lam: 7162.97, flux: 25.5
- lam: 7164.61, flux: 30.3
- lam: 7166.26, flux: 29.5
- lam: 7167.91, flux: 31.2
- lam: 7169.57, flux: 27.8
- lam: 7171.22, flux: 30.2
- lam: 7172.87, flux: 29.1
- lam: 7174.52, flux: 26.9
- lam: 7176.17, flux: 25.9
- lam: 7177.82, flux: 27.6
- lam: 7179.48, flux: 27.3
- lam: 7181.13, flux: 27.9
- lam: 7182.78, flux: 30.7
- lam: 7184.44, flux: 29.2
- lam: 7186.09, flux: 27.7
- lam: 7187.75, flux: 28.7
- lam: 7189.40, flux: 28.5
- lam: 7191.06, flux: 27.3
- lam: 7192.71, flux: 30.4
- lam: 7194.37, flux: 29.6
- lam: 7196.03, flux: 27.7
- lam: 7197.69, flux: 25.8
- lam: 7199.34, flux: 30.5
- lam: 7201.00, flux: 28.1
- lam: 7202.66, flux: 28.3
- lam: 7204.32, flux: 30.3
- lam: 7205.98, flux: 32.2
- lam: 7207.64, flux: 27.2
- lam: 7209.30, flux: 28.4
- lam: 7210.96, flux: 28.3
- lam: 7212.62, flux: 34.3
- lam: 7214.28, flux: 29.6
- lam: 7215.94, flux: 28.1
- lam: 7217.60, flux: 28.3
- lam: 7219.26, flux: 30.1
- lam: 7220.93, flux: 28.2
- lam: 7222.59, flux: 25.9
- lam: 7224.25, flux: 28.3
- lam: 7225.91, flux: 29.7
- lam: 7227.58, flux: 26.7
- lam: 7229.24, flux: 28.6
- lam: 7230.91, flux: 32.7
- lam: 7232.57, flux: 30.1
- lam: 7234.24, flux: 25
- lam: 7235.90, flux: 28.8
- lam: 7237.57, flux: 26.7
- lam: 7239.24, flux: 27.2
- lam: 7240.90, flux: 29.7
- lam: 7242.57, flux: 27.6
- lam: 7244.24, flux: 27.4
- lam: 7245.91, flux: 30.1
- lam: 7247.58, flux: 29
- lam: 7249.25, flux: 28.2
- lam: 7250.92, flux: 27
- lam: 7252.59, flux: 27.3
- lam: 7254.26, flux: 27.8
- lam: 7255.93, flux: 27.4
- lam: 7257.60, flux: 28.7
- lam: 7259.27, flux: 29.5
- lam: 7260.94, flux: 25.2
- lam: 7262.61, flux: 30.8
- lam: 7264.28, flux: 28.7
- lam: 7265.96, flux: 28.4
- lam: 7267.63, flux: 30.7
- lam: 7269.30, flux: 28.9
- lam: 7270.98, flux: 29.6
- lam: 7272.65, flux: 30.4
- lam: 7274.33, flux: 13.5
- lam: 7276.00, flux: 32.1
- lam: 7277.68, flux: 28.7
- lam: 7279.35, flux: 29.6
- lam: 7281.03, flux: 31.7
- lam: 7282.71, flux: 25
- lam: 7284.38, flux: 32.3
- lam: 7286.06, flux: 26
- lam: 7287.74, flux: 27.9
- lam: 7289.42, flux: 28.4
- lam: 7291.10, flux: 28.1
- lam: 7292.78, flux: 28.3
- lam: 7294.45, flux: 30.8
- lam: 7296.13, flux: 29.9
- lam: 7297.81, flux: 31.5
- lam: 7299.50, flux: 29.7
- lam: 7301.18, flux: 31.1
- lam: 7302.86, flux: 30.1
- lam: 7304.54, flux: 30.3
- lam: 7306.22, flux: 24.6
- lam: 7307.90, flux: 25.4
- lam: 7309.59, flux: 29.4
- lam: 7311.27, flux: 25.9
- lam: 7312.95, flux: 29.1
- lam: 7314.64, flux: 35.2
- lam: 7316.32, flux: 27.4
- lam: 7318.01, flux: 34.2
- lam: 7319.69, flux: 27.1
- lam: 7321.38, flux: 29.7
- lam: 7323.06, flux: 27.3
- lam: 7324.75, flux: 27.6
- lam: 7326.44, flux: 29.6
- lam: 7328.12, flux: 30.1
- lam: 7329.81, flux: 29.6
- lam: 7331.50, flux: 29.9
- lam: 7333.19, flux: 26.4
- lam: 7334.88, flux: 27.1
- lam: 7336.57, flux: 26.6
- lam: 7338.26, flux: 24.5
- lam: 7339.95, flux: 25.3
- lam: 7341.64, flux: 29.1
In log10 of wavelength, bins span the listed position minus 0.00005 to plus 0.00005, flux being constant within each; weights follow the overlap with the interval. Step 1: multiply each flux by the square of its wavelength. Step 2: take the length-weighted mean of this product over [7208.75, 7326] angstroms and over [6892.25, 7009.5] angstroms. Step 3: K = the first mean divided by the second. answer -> 1.05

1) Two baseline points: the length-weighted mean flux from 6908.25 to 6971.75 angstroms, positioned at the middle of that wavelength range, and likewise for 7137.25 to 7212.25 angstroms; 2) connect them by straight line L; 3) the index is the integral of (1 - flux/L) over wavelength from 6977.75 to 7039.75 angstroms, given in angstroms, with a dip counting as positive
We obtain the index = 1.44 angstroms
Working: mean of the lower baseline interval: 29.9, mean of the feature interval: 28.9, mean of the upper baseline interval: 28.6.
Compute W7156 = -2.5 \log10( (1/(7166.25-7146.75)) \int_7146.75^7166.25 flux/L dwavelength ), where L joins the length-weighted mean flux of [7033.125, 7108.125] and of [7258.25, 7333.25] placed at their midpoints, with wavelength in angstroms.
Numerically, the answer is 0.02 mag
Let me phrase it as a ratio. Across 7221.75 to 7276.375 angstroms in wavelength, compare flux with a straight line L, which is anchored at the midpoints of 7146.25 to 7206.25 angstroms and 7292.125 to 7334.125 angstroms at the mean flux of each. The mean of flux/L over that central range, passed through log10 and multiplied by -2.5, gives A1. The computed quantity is 0.03 mag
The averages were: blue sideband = 28.7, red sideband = 29.2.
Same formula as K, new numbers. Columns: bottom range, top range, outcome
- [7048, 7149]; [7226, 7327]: 1.02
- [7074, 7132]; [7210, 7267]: 1.01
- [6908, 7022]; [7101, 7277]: 1.04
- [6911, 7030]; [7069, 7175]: 1.03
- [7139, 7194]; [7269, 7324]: 1.05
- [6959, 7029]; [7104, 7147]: 1.04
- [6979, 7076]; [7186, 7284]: 1.03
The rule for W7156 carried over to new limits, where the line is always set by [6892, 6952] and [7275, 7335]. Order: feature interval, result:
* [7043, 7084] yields 0.00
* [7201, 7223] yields 0.01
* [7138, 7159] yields 0.05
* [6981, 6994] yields 0.06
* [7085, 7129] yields 0.02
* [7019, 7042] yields 0.03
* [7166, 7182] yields 0.05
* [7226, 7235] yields 0.02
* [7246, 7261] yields 0.05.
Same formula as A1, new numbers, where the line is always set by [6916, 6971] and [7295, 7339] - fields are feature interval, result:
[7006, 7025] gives 0.05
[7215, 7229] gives 0.03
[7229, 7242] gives 0.02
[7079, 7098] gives 0.02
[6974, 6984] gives 0.05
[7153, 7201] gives 0.02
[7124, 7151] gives 0.03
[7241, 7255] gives 0.03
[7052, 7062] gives -0.07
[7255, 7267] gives 0.02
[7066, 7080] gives 0.01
